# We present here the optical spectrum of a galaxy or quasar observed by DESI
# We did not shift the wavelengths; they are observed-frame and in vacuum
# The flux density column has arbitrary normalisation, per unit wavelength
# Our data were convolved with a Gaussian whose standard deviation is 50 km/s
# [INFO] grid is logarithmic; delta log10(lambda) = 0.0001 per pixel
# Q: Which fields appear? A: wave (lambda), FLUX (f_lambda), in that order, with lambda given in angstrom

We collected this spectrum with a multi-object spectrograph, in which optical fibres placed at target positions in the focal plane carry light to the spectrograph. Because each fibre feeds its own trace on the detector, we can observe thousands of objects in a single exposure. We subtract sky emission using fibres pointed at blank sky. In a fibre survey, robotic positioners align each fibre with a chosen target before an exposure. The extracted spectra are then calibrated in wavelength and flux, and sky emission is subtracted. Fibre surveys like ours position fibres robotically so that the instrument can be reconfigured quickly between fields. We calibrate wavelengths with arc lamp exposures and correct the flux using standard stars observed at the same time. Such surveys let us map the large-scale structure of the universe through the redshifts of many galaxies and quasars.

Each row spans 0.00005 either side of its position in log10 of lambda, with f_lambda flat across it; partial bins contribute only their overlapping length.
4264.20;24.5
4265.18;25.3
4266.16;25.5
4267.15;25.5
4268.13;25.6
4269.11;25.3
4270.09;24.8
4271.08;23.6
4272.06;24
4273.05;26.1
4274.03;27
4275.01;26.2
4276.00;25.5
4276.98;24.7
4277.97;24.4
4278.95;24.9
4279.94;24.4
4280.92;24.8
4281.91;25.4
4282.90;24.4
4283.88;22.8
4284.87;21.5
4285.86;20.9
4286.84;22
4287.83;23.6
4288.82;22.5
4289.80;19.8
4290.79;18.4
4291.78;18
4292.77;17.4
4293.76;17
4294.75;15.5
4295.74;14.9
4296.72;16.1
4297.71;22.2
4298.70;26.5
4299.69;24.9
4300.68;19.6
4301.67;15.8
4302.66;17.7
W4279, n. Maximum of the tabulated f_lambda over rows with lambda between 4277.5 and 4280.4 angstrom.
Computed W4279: 24.9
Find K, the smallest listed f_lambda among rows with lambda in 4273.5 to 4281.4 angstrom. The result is 24.4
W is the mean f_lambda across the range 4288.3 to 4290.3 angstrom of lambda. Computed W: 21.2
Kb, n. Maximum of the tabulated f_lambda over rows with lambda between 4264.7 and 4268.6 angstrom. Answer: 25.6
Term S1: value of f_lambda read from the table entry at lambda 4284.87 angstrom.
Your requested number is 21.5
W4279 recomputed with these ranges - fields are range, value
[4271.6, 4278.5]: 27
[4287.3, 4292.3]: 23.6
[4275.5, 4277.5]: 25.5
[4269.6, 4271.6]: 24.8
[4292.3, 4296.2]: 17.4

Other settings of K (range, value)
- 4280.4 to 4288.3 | 20.9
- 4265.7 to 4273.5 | 23.6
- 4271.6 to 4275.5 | 24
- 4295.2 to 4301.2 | 14.9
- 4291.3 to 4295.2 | 15.5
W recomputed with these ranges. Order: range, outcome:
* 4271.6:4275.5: 25.9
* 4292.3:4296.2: 16.2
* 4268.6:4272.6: 24.4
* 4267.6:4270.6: 25.2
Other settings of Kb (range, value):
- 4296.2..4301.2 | 26.5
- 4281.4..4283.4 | 25.4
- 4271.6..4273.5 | 26.1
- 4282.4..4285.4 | 24.4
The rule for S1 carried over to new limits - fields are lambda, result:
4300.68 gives 19.6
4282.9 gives 24.4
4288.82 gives 22.5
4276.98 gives 24.7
